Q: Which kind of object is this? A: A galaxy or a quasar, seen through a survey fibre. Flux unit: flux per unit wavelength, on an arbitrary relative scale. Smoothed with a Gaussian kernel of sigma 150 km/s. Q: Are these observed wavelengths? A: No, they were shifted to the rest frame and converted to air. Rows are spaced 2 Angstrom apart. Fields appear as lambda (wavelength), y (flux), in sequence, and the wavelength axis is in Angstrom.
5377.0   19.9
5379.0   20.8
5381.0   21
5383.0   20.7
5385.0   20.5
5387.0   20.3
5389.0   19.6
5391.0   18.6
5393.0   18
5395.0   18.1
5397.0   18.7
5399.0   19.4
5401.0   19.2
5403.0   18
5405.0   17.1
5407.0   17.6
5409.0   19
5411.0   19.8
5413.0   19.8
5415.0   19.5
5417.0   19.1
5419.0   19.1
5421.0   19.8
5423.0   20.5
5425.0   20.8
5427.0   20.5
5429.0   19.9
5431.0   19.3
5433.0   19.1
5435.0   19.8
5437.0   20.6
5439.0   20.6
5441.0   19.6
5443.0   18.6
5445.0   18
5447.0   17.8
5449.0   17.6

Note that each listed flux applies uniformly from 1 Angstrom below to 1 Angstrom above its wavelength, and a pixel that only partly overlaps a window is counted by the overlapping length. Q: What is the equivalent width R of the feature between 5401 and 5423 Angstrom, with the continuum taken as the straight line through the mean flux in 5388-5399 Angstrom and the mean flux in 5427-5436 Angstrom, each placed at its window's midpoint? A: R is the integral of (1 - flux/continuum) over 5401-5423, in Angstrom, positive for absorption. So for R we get 0.20 Angstrom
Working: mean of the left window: 18.7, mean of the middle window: 19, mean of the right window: 19.6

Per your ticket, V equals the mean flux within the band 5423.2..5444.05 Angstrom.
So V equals 19.9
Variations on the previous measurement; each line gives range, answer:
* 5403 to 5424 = 19.1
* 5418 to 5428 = 20.1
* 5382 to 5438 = 19.4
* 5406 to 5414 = 19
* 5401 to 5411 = 18.2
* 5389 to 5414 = 18.6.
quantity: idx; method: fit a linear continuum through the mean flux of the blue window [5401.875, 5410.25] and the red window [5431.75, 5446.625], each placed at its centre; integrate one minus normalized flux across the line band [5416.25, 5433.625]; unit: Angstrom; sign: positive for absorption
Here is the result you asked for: -0.94 Angstrom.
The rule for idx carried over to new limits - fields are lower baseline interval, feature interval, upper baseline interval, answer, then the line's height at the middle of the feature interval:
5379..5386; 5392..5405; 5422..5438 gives 1.3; 20.5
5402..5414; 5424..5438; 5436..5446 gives -0.6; 19.2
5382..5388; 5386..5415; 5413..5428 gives 2.0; 20.2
